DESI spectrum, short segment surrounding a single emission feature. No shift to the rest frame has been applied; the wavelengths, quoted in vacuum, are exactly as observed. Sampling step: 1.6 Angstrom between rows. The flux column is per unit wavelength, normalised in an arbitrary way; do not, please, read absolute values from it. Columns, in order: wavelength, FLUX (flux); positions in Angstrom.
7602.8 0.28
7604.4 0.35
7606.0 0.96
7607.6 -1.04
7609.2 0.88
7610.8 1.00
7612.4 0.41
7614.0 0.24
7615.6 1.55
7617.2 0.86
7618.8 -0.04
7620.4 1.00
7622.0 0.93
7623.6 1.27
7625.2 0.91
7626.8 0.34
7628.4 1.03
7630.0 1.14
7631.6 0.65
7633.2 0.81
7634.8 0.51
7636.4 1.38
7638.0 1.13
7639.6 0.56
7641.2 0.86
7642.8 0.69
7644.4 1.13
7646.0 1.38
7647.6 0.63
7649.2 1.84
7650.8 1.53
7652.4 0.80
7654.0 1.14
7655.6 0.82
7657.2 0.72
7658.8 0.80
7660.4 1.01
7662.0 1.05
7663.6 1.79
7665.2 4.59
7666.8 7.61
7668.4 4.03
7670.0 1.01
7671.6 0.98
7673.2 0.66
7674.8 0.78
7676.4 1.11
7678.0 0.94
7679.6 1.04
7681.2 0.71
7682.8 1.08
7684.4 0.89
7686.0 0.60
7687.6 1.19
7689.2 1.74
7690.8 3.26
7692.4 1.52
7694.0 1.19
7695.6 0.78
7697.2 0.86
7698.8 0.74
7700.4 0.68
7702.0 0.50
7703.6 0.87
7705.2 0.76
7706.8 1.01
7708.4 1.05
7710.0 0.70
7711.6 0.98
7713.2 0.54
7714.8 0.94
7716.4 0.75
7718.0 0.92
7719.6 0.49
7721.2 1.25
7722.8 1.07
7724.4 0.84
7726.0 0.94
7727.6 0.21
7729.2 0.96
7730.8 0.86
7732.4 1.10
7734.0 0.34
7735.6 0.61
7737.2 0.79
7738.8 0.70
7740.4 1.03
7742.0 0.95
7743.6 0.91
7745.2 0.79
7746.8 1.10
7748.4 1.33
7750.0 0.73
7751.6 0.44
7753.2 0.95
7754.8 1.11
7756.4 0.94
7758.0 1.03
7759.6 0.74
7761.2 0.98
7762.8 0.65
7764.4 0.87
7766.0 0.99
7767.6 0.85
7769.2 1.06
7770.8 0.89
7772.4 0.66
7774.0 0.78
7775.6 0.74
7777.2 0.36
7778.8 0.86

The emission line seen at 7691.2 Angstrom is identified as [N II]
